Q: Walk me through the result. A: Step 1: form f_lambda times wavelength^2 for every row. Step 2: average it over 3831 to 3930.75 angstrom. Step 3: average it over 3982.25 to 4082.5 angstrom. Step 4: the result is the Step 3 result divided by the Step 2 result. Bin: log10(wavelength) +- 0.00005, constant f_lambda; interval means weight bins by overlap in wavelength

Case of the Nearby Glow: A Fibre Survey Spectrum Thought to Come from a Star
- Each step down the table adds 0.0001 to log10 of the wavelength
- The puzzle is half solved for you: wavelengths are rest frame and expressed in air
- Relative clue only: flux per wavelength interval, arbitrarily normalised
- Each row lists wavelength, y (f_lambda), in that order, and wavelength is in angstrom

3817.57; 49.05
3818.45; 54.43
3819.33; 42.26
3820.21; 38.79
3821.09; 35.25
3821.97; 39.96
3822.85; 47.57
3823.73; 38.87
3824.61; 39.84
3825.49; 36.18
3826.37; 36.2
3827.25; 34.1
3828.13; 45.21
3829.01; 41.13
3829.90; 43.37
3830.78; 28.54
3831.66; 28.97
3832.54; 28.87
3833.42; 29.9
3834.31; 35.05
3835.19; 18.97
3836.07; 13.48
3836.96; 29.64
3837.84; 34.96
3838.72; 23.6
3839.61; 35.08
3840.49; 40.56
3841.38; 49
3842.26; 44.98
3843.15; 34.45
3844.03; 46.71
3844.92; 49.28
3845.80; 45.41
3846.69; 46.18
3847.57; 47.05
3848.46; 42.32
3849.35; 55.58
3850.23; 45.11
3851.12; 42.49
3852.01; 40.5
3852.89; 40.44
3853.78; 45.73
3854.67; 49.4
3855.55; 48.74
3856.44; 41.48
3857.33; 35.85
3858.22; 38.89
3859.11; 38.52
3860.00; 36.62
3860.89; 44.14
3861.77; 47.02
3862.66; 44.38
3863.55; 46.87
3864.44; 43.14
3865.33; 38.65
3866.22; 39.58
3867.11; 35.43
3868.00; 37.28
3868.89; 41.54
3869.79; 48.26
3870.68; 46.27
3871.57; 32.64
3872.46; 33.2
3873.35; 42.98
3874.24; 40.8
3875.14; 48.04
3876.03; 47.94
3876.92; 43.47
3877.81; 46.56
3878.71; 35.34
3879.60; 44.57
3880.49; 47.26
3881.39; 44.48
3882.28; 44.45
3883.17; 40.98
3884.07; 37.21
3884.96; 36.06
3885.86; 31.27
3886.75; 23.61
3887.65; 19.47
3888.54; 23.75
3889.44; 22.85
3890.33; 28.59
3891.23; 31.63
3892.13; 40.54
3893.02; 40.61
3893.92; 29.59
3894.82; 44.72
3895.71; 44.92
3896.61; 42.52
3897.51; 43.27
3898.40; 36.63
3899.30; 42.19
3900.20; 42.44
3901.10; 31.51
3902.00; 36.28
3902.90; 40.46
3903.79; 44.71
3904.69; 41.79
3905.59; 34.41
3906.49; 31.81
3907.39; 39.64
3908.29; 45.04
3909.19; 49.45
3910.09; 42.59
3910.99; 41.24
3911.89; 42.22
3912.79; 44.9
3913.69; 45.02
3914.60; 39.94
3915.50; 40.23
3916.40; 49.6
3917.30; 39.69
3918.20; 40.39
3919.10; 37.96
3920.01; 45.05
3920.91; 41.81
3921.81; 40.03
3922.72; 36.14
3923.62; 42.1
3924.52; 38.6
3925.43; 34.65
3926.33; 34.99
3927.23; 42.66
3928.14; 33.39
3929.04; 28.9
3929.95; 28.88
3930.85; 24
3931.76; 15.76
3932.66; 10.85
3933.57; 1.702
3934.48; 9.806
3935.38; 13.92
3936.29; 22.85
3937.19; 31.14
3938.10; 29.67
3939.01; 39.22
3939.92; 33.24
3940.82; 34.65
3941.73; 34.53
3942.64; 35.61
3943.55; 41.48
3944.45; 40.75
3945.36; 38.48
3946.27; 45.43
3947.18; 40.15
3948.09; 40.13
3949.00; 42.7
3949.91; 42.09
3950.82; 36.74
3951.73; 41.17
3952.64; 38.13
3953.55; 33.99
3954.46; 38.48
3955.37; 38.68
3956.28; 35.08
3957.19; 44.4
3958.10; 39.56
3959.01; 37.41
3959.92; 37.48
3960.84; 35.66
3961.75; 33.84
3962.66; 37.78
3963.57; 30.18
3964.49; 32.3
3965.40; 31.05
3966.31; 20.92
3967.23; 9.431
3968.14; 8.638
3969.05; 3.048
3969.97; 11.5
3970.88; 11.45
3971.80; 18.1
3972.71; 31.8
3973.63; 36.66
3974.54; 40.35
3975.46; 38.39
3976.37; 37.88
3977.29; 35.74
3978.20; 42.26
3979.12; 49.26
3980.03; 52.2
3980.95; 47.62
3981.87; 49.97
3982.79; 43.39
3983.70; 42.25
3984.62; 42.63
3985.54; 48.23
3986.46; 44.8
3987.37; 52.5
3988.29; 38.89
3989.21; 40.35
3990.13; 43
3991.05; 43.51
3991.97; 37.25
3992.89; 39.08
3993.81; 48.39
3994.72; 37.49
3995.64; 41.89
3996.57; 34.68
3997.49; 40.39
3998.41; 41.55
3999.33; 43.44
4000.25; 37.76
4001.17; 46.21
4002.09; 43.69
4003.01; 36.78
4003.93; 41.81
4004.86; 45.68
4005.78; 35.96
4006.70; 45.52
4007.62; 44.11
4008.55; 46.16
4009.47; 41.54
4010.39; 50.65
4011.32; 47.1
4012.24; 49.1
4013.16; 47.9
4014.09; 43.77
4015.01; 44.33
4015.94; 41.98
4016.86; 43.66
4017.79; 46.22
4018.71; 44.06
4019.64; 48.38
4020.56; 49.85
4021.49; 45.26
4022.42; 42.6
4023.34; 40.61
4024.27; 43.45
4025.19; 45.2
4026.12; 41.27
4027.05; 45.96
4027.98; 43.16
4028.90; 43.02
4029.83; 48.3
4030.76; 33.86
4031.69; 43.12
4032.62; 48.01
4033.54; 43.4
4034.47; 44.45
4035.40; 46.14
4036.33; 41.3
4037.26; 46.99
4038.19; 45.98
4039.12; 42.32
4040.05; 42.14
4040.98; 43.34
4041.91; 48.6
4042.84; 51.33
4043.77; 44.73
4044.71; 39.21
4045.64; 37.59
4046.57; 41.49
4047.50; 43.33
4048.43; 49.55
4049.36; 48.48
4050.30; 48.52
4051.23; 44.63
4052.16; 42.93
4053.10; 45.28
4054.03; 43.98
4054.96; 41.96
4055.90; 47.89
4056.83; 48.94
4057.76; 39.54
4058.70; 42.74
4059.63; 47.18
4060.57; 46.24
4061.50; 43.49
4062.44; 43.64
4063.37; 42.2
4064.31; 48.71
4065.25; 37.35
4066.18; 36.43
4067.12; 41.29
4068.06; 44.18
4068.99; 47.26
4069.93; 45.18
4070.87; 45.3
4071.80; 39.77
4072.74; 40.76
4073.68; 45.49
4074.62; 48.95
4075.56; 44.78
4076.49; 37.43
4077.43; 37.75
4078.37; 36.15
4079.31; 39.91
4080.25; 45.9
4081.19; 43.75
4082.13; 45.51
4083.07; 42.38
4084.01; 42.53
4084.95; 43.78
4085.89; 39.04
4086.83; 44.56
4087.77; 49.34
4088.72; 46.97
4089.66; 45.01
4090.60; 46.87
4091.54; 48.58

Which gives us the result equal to 1.20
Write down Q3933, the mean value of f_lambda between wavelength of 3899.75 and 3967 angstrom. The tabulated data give 35.8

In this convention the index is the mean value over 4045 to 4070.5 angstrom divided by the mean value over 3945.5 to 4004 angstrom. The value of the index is 1.18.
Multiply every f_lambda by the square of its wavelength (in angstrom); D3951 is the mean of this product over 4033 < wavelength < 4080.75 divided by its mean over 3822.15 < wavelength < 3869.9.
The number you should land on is 1.2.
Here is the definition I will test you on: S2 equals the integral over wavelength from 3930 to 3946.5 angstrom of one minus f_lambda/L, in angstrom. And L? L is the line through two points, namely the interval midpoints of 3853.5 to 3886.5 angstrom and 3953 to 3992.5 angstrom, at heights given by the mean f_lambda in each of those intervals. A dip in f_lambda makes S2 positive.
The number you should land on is 4.3 angstrom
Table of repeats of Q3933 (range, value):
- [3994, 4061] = 44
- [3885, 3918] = 38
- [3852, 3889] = 40.3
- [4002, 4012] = 43.7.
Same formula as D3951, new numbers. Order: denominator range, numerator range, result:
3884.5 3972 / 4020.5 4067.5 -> 1.37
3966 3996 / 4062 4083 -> 1.23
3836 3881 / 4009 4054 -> 1.17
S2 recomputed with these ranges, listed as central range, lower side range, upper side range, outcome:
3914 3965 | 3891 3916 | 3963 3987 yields 2.5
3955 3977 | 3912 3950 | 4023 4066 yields 4.8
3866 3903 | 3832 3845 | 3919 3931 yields -3.2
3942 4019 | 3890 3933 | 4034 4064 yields 4.8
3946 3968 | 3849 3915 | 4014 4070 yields 3.4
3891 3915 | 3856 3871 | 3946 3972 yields -2.1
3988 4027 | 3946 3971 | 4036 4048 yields -4.2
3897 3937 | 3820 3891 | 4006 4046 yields 5.1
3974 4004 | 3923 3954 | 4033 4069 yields -3.9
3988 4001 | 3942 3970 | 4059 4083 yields -1.3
